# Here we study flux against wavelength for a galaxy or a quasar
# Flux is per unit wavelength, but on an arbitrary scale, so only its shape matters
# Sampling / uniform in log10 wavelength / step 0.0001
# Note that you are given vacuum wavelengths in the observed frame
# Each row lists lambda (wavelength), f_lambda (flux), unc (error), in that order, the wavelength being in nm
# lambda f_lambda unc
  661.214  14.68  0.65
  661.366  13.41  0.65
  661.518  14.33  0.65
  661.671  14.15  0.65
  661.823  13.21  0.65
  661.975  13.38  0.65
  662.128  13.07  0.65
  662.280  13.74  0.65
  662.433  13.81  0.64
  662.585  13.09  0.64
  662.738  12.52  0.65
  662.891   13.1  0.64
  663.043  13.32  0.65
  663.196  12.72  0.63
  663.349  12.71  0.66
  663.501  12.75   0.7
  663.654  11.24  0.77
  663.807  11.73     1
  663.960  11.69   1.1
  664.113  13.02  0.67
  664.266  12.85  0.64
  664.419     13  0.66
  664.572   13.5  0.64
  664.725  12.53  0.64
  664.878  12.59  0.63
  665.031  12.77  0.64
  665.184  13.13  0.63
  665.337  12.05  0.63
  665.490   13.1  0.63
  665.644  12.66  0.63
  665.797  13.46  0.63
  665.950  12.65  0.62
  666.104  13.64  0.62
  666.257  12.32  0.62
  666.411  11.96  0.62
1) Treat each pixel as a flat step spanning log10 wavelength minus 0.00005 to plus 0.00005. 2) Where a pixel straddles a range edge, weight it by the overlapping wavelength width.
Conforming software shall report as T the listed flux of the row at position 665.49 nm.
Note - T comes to 13.1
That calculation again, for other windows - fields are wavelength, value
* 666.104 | 13.64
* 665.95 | 12.65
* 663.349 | 12.71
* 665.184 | 13.13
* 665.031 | 12.77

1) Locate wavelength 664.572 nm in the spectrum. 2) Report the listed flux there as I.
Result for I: 13.5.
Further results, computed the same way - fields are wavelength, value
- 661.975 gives 13.38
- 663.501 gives 12.75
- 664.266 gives 12.85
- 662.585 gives 13.09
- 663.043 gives 13.32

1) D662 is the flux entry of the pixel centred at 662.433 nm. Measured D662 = 13.81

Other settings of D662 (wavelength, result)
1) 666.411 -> 11.96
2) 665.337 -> 12.05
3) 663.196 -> 12.72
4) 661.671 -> 14.15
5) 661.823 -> 13.21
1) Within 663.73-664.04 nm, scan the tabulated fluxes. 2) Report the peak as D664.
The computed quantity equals 11.73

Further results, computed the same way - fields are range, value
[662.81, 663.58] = 13.32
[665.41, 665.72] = 13.1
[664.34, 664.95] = 13.5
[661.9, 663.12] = 13.81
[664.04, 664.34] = 13.02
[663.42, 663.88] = 12.75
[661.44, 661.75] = 14.33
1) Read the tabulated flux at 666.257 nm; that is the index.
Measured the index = 12.32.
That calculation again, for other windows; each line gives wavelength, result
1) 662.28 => 13.74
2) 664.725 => 12.53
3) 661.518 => 14.33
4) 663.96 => 11.69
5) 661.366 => 13.41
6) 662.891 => 13.1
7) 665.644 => 12.66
